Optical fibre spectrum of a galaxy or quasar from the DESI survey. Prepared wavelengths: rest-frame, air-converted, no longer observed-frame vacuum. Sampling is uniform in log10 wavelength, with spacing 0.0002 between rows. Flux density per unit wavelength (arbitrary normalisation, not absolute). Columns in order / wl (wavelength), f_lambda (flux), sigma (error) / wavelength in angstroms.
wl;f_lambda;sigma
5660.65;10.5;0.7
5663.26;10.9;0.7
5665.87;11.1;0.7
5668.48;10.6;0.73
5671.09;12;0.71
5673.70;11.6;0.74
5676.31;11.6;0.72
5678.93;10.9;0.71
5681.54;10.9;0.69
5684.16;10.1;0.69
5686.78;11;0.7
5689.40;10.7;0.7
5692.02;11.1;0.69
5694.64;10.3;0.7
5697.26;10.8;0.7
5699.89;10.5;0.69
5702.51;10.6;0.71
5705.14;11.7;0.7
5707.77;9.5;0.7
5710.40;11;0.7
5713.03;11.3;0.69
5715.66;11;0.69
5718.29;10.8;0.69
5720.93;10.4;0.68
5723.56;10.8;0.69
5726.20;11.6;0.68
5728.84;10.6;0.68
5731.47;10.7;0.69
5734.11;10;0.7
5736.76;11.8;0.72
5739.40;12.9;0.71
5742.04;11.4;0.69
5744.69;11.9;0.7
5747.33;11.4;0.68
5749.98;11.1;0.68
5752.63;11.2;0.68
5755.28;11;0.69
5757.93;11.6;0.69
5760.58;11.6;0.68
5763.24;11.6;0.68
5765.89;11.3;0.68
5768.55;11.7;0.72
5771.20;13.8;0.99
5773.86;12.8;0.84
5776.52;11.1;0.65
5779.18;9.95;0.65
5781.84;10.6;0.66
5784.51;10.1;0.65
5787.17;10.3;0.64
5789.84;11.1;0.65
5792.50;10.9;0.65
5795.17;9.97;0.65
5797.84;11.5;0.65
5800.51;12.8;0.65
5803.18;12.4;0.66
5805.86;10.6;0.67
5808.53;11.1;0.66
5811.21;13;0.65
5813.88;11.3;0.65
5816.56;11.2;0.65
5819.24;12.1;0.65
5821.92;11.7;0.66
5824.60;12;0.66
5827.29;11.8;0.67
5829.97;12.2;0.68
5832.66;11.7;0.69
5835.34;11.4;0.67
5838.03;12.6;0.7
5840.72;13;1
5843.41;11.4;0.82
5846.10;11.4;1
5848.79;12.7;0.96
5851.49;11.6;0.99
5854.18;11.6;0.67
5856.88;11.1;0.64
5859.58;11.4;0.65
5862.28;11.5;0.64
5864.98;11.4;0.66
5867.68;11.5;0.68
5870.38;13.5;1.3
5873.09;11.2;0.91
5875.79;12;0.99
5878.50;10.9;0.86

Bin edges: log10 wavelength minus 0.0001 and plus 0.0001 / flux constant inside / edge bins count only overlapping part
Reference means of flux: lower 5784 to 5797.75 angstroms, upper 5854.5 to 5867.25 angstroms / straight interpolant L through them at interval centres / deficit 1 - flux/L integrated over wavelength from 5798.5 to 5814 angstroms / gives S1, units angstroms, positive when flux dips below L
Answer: -1.63 angstroms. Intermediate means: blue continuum 10.6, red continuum 11.4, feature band 11.9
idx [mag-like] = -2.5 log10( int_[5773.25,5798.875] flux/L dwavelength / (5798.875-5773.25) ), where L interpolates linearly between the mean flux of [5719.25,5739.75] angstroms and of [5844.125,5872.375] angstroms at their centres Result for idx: 0.06 mag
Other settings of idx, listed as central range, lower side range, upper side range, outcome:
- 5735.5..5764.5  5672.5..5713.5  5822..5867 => -0.04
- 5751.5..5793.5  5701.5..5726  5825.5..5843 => 0.01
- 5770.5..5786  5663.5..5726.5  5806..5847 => 0.02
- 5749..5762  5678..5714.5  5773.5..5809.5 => -0.04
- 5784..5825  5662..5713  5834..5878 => 0.01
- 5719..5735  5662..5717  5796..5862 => 0.04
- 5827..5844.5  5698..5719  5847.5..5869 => -0.05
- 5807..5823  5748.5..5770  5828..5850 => 0.01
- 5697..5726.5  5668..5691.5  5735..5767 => 0.05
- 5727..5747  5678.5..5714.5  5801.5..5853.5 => -0.02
